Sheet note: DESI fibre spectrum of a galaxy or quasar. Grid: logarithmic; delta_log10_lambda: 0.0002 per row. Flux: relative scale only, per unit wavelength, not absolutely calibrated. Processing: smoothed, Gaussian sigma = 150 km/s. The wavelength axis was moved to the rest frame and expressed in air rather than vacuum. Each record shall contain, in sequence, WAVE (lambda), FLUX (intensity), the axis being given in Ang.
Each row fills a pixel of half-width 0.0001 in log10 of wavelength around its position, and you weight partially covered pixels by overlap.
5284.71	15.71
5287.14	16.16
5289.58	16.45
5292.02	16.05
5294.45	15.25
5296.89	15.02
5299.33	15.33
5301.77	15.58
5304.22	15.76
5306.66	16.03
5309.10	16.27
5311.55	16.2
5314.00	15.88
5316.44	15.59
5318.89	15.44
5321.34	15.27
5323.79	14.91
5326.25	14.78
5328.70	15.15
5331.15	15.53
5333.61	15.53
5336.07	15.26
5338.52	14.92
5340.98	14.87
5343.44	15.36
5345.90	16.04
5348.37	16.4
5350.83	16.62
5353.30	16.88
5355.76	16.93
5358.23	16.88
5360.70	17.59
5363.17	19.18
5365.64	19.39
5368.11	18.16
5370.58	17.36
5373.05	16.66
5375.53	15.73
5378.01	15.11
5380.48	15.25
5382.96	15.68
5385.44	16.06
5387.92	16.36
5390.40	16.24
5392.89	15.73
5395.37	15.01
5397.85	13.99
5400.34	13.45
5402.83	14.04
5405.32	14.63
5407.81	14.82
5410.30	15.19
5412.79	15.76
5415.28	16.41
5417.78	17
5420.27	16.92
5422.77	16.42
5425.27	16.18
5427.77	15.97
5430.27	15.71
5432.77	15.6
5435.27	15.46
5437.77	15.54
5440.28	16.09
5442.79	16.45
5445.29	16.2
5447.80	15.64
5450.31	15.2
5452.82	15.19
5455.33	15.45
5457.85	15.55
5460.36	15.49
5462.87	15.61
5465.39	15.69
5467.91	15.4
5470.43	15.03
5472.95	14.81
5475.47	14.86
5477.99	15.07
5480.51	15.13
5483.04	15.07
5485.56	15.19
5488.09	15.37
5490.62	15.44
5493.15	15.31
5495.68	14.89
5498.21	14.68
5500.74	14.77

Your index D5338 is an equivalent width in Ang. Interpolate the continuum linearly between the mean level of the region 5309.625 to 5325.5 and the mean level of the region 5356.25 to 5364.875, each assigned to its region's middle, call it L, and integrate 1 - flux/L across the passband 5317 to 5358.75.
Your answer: 2.4 Ang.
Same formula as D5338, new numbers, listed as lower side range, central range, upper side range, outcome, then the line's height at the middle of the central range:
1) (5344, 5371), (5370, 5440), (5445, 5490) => 3.5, 16.5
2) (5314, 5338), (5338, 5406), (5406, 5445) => -2.2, 15.6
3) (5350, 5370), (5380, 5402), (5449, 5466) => 2.2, 17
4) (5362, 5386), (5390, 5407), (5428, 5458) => 1.9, 16.5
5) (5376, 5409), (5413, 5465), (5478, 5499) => -2.6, 15.1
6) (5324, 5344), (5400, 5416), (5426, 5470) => 0.6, 15.5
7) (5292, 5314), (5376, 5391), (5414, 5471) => 0.0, 15.8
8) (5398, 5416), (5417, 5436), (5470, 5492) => -1.6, 14.9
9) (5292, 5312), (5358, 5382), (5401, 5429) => -2.2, 15.7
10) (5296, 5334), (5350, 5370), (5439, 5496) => -2.9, 15.5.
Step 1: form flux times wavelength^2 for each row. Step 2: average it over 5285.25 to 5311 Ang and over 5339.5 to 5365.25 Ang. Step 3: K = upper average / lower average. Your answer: 1.08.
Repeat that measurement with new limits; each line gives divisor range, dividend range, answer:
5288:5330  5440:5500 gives 1.05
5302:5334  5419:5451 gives 1.07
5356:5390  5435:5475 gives 0.95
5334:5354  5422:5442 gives 1.04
